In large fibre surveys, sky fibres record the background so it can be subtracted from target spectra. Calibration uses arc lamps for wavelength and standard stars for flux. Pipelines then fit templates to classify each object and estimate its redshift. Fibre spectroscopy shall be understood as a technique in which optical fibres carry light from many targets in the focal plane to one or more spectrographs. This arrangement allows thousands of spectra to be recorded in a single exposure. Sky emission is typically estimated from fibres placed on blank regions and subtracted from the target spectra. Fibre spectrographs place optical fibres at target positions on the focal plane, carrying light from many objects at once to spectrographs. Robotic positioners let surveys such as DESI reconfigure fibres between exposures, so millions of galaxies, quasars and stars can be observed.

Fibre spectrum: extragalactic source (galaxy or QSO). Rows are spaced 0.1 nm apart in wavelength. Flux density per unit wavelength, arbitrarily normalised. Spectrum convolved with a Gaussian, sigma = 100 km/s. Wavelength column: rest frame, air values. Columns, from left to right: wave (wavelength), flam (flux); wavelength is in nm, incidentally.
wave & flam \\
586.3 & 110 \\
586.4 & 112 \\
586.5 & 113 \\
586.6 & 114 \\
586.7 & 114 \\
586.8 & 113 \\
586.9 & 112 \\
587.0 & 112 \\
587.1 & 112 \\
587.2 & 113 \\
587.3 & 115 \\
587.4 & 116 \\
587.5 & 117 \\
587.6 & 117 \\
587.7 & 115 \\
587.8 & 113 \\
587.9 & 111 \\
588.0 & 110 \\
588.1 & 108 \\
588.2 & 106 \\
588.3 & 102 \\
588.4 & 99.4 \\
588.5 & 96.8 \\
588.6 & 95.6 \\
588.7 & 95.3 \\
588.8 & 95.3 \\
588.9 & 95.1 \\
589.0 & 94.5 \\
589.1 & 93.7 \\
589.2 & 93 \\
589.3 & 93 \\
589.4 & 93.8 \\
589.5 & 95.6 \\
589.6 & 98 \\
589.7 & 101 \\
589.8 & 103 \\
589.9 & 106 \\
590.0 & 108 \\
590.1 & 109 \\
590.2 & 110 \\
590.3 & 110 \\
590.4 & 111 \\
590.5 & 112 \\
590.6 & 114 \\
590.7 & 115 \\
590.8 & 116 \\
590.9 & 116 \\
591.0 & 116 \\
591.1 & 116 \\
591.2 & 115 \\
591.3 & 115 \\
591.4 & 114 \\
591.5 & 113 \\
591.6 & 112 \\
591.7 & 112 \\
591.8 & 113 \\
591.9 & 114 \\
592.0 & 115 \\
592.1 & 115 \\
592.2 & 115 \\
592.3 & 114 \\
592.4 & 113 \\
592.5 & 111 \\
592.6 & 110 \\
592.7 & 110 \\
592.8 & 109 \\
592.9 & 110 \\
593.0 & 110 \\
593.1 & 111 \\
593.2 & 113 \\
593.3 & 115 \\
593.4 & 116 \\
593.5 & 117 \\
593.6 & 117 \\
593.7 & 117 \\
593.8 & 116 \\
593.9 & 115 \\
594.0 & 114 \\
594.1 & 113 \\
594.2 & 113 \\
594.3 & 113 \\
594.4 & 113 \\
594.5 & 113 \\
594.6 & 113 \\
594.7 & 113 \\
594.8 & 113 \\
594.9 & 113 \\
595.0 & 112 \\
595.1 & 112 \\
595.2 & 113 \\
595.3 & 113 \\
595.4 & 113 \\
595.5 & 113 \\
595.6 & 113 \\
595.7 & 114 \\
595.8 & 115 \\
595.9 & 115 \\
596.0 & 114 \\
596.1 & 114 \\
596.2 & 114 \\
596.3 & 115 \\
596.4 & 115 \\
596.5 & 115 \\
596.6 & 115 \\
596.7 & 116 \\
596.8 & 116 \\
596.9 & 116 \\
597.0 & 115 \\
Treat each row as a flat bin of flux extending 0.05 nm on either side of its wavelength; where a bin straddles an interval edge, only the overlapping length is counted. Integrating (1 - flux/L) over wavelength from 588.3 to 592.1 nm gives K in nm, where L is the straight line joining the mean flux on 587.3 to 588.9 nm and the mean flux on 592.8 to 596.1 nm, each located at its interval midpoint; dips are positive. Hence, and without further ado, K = 0.09 nm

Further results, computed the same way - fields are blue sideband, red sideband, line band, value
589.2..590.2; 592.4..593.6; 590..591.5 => -0.13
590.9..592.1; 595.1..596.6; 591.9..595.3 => 0.03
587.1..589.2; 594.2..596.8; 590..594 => -0.13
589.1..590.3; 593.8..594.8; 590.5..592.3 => -0.15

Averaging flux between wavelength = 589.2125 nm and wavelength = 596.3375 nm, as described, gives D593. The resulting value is 112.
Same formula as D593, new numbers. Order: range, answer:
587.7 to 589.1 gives 102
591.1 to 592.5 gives 114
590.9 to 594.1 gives 114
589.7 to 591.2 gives 111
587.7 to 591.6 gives 106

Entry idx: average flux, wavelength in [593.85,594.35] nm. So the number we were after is 114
